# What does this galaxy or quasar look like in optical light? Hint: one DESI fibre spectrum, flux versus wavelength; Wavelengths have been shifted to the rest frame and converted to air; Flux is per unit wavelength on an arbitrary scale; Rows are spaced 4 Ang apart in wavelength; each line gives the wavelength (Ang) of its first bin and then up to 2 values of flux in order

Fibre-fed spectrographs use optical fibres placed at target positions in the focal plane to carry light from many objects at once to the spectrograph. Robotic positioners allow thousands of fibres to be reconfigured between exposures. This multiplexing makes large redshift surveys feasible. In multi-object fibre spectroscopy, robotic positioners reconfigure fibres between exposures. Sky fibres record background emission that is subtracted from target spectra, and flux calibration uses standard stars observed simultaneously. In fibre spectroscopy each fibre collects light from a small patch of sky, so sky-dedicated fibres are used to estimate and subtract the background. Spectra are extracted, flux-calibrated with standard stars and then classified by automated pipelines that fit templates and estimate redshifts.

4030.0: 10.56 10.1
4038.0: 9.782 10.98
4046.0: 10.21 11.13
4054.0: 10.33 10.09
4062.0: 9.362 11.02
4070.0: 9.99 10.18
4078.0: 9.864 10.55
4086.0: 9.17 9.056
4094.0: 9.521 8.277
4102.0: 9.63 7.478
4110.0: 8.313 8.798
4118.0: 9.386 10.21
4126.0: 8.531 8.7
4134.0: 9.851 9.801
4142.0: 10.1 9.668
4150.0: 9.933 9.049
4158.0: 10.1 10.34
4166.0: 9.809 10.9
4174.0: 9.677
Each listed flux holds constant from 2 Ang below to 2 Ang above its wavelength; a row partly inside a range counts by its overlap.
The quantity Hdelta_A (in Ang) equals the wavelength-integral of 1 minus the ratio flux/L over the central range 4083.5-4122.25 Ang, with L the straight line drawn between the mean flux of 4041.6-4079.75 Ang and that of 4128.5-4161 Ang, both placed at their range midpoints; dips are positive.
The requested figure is 4.0 Ang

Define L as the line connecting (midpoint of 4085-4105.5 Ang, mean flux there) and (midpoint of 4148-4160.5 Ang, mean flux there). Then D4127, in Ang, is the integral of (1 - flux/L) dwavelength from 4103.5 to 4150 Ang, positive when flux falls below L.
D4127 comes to 0.9 Ang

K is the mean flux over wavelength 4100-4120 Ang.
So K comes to 8.72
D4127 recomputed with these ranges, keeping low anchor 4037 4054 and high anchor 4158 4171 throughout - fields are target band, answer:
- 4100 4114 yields 2.5 Ang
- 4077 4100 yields 2.3 Ang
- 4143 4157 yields 0.9 Ang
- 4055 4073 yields 0.6 Ang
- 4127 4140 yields 1.2 Ang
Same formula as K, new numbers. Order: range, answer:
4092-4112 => 8.64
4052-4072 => 10.2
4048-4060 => 10.5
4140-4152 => 9.9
